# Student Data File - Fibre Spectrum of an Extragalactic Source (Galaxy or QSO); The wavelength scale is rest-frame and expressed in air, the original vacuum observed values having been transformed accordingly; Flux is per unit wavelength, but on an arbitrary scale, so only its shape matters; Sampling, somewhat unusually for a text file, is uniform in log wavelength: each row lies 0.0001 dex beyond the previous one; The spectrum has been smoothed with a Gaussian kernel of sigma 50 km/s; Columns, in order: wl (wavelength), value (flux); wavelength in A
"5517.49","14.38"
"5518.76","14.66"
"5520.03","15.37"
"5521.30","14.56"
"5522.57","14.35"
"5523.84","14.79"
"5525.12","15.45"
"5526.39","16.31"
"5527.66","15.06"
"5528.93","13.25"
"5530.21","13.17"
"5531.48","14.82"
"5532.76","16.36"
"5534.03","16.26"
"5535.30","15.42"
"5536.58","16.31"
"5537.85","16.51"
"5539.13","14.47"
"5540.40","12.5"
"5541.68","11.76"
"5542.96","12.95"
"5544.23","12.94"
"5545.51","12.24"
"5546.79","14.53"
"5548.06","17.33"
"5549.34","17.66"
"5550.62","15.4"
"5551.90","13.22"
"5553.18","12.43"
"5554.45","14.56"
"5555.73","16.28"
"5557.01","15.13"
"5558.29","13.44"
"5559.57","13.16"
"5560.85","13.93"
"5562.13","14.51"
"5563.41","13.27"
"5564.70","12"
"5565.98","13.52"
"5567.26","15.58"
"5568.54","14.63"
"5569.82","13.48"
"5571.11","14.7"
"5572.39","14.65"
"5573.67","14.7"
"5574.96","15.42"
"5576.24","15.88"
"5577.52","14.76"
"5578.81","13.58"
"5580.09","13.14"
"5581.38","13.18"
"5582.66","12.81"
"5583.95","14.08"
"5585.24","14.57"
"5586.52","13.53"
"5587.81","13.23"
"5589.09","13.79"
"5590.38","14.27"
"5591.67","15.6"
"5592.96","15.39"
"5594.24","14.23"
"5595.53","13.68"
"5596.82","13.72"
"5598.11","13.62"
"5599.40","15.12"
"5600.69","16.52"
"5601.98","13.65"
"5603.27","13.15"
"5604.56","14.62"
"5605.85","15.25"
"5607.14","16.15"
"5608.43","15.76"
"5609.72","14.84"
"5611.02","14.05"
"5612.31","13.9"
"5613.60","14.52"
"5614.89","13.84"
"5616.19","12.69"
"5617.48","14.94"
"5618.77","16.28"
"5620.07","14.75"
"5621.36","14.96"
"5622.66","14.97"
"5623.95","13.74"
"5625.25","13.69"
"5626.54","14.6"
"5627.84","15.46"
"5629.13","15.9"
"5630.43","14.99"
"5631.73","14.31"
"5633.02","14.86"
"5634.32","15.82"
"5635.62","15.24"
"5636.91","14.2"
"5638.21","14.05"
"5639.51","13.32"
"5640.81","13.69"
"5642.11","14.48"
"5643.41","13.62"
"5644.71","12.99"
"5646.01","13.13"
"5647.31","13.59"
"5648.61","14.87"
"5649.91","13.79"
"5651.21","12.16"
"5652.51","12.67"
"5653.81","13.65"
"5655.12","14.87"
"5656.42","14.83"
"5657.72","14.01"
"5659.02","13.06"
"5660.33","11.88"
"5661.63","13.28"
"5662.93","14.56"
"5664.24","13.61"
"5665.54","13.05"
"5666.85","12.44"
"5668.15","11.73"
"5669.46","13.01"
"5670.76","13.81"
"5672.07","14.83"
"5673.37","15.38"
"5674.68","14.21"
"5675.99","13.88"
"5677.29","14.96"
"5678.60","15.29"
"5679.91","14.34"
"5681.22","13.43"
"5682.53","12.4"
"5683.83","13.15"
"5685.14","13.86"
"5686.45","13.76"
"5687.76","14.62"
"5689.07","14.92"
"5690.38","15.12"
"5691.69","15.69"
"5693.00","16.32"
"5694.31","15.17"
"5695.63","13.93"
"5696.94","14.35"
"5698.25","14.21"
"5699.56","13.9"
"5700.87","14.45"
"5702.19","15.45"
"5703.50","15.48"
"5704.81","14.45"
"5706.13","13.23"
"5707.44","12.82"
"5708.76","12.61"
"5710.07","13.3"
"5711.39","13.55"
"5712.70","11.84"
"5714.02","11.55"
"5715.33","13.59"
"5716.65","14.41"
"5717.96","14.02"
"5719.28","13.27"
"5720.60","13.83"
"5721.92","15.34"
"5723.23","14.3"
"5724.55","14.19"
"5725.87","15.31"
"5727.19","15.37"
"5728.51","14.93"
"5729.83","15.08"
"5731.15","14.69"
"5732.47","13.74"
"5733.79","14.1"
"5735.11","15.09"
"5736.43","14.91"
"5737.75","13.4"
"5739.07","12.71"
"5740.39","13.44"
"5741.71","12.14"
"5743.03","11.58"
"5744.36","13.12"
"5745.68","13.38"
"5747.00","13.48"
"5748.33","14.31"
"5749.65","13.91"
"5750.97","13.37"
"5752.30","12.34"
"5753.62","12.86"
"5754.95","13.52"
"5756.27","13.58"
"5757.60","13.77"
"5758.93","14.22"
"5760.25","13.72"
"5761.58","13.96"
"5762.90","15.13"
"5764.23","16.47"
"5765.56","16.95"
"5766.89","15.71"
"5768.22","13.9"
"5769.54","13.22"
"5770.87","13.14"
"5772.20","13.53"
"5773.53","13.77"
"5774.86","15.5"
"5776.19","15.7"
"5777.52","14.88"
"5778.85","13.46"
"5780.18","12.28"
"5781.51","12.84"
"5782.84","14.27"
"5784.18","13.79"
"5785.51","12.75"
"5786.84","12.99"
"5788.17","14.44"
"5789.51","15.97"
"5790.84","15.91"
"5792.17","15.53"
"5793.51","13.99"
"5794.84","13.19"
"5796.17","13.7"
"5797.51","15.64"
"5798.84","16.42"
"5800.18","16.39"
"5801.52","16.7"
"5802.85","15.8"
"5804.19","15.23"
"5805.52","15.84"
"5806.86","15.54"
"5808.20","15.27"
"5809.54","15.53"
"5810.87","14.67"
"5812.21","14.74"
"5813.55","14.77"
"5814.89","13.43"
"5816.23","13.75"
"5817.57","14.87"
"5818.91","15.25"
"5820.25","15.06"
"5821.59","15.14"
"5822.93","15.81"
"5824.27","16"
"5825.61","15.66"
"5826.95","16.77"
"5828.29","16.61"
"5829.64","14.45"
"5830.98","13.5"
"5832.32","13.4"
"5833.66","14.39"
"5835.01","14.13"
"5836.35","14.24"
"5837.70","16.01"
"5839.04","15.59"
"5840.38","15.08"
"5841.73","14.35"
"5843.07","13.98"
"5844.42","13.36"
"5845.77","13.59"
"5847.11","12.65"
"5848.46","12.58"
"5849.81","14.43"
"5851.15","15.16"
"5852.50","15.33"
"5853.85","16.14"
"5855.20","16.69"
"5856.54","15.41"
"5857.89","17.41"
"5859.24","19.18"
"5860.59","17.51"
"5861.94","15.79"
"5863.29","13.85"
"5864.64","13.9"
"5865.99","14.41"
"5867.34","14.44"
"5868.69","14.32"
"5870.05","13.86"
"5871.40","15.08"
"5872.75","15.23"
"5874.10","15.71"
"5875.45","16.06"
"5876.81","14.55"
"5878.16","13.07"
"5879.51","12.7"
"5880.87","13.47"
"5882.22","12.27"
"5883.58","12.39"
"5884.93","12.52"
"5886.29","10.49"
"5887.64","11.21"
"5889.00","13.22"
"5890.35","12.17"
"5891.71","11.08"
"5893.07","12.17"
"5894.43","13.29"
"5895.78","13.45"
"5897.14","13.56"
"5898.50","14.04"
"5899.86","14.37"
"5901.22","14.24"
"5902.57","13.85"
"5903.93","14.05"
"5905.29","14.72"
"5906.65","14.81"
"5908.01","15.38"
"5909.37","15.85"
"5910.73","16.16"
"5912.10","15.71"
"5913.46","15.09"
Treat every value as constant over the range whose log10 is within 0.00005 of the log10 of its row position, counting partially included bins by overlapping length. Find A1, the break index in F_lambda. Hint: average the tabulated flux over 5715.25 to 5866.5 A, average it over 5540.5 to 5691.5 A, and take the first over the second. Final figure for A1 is 1.0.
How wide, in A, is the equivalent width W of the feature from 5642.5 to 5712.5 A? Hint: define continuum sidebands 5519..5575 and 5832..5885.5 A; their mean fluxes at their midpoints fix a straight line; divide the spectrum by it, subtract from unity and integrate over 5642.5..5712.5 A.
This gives 3.1 A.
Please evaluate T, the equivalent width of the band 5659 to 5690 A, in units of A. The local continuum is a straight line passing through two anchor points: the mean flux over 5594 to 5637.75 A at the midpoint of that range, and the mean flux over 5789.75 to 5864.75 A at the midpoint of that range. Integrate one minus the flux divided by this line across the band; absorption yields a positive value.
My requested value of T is 2.1 A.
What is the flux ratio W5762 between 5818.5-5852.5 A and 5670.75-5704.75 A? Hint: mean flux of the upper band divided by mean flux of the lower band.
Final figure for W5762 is 1.01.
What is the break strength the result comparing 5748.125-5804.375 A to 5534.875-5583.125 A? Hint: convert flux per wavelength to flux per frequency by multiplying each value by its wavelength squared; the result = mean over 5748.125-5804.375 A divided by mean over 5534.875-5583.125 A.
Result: 1.09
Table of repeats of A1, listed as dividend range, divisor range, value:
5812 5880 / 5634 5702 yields 1.06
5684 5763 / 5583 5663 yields 0.98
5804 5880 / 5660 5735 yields 1.06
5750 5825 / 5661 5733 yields 1.04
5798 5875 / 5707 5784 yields 1.09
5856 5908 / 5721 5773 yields 1.00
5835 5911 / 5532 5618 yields 0.99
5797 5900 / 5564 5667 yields 1.03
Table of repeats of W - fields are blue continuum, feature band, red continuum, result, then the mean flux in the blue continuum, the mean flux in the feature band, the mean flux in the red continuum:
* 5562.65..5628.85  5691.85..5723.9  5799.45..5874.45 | 1.5 A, 14.4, 14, 15.1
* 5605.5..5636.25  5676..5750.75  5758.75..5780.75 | 2.9 A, 14.8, 14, 14.5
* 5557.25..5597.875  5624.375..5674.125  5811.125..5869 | 1.4 A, 14.1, 13.9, 15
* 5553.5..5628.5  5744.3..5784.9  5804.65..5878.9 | 2.1 A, 14.4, 14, 15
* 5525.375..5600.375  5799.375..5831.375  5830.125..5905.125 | -2.5 A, 14.4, 15.3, 14.2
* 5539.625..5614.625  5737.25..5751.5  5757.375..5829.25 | 1.5 A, 14.3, 13.2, 14.8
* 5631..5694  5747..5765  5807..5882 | 0.6 A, 14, 13.9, 14.9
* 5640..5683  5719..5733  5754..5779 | -0.4 A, 13.7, 14.6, 14.4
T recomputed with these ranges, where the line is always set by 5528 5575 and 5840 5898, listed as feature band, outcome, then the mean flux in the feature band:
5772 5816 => -1.6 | 14.7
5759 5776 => -0.5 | 14.6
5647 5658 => 0.4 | 13.8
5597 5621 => -0.5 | 14.6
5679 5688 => 0.4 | 13.7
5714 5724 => 0.2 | 13.9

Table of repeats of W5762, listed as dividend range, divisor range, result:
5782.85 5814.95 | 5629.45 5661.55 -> 1.07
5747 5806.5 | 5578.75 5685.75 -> 1.02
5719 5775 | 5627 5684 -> 1.01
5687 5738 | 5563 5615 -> 1.00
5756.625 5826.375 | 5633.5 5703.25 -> 1.05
